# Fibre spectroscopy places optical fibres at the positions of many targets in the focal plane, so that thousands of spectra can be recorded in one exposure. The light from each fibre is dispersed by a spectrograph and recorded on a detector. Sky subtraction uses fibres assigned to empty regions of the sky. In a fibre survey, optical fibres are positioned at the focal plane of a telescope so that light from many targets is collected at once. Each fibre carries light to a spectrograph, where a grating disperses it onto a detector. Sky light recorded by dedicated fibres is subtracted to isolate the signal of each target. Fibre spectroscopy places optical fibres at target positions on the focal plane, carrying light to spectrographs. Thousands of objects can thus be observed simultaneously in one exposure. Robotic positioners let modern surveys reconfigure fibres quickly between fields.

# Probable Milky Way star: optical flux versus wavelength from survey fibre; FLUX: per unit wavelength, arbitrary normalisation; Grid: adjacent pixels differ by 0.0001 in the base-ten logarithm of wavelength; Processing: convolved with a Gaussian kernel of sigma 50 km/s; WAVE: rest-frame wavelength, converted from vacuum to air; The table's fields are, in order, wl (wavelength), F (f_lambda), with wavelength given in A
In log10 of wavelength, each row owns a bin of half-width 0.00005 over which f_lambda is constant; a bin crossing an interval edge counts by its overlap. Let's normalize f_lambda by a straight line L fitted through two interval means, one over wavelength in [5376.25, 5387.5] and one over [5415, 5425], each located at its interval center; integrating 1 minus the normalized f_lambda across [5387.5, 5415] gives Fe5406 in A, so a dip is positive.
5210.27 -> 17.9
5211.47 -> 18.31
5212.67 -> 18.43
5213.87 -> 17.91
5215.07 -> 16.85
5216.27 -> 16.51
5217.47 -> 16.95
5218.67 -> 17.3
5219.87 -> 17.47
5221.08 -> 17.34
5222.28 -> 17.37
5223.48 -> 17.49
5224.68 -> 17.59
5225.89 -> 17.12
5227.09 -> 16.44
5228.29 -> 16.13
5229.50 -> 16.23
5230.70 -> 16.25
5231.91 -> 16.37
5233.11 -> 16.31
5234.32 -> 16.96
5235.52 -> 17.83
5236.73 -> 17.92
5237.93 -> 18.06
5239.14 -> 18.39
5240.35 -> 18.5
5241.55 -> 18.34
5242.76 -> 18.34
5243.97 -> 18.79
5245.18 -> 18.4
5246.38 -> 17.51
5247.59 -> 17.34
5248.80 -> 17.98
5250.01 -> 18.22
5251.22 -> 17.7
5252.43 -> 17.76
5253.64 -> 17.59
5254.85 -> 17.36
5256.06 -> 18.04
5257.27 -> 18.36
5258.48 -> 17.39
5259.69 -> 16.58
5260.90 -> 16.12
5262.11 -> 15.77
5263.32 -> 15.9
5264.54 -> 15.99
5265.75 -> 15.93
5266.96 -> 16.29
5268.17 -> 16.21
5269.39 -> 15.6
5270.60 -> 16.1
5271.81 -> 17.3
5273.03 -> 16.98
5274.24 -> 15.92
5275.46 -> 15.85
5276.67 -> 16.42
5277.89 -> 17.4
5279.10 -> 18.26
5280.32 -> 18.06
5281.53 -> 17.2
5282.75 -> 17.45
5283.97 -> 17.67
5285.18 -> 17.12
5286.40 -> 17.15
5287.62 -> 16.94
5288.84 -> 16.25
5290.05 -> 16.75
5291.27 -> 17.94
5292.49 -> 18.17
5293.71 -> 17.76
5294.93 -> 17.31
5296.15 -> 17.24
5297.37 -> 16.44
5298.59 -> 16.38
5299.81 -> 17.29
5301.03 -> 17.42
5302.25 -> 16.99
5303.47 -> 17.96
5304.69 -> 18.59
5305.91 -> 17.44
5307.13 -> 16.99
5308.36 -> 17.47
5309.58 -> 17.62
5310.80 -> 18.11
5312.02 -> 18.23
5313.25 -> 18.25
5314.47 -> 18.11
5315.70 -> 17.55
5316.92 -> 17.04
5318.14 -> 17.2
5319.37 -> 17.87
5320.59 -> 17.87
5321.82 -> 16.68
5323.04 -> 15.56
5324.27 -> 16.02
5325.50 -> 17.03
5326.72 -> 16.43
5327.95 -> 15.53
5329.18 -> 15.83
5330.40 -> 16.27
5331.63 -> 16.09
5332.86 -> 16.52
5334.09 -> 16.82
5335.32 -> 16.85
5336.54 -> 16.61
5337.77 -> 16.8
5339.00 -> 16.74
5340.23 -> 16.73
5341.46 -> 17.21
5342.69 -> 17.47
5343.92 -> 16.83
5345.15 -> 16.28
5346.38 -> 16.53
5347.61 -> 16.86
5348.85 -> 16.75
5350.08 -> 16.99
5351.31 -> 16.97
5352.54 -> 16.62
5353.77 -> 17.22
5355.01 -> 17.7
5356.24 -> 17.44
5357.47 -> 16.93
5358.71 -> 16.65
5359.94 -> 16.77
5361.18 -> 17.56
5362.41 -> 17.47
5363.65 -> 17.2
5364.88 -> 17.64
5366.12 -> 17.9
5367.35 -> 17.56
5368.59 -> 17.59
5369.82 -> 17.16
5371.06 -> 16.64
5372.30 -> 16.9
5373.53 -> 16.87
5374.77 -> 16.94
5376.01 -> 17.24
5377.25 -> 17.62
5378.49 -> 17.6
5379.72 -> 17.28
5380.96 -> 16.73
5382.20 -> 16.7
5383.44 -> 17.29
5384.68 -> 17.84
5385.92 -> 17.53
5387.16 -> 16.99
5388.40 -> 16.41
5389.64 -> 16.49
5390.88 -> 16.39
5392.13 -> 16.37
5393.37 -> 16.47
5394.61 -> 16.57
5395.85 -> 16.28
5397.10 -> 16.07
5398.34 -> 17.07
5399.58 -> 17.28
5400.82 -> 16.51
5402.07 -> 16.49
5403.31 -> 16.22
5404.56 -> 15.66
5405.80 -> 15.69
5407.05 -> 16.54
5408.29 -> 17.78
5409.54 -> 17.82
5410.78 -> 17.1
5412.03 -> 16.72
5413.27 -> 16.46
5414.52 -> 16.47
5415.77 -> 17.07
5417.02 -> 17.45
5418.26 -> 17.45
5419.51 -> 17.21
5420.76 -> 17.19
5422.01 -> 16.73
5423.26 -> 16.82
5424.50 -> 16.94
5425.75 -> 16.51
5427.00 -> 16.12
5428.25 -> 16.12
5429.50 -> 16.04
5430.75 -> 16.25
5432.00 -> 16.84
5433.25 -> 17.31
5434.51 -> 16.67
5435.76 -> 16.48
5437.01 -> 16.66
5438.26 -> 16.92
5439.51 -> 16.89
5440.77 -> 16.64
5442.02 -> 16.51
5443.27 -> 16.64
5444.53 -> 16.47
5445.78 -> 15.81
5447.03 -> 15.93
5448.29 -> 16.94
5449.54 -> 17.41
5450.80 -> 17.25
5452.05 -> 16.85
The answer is 1.0 A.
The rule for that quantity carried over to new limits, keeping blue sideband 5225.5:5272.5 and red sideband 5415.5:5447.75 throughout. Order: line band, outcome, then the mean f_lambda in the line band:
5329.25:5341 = 0.2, 16.6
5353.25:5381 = -0.7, 17.3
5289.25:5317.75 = -0.8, 17.5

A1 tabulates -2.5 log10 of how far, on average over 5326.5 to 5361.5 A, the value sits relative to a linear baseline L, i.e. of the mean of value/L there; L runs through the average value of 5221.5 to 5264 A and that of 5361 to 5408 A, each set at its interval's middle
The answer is 0.02 mag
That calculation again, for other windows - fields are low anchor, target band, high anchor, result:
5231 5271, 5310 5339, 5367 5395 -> 0.01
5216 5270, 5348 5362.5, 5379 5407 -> -0.02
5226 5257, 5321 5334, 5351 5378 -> 0.07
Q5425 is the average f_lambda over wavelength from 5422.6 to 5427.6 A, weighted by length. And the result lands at 16.6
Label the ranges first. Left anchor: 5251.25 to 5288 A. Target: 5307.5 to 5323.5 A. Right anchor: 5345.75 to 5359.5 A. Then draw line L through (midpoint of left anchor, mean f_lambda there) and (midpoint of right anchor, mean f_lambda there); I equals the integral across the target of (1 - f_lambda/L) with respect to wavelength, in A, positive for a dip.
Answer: -0.5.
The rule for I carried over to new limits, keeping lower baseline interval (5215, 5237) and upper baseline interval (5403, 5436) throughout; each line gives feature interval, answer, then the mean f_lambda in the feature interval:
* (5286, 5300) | -0.2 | 17.1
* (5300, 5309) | -0.4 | 17.5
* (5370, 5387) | -0.4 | 17.2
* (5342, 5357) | -0.1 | 17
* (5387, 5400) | 0.2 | 16.6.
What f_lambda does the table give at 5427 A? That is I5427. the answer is 16.12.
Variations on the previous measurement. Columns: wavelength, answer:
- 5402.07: 16.49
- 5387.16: 16.99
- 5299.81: 17.29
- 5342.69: 17.47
